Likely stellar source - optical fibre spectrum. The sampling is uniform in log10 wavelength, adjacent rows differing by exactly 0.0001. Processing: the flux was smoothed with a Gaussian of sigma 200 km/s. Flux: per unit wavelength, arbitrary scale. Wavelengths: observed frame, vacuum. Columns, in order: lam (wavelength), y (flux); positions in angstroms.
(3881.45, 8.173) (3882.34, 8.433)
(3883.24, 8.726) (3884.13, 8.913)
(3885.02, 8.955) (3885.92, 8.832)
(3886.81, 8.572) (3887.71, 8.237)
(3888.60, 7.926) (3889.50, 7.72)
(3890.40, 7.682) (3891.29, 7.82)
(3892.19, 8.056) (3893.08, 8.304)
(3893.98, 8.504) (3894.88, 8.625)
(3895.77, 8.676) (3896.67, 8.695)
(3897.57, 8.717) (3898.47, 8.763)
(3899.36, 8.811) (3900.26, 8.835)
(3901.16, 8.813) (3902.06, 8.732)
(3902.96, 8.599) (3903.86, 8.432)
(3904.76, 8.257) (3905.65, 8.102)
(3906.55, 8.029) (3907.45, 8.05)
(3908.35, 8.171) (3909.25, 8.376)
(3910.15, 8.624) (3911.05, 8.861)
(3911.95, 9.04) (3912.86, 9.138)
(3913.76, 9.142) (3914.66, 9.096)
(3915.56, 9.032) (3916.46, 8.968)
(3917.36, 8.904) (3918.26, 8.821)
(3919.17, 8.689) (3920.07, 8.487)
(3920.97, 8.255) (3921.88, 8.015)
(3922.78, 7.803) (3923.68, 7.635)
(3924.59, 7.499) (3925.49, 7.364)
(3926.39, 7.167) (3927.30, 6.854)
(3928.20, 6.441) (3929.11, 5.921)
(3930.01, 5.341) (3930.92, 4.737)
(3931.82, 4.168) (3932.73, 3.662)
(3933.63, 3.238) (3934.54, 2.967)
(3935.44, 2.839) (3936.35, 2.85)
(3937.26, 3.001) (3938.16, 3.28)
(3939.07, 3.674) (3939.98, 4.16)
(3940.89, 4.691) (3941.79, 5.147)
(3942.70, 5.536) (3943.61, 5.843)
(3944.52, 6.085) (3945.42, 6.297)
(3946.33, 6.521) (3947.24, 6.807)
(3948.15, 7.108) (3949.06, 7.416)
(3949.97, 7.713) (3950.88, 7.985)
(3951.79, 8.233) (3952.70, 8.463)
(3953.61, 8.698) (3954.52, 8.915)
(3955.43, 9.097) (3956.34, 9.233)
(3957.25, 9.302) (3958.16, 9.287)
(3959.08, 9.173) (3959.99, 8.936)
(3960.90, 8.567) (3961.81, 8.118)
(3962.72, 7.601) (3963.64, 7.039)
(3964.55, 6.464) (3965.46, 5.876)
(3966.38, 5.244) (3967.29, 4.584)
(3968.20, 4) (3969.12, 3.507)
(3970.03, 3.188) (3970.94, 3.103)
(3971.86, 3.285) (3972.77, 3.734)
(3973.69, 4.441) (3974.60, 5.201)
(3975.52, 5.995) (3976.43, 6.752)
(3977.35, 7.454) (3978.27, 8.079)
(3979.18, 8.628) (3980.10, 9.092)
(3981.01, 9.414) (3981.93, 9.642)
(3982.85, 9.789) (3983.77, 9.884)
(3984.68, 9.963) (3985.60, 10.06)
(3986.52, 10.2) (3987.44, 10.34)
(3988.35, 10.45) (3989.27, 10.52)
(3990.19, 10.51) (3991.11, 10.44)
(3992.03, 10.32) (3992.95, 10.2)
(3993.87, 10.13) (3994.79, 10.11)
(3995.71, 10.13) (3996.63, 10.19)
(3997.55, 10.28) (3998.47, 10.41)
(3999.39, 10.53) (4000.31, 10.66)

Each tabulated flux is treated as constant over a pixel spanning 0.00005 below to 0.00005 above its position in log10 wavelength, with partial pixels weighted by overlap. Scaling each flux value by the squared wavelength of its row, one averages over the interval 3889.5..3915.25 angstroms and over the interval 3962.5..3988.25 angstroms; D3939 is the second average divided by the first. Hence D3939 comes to 0.8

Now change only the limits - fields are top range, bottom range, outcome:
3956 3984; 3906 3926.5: 0.84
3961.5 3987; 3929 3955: 1.24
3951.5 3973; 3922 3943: 1.36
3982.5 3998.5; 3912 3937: 1.56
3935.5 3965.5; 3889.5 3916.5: 0.82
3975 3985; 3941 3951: 1.35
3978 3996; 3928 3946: 2.27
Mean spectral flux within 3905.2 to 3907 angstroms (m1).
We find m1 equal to 8.1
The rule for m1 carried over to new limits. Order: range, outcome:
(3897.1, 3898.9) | 8.71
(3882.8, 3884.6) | 8.86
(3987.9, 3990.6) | 10.5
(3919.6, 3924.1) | 8.05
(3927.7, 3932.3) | 5.33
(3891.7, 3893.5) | 8.18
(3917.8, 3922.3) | 8.44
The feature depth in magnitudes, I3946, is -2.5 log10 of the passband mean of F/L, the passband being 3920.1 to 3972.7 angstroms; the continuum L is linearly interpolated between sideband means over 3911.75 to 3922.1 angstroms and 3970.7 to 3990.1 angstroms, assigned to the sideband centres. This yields 0.33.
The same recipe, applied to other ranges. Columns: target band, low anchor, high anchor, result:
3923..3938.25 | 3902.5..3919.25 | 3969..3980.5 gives 0.46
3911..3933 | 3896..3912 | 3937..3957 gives 0.03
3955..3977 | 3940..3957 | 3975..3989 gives 0.26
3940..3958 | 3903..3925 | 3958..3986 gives 0.04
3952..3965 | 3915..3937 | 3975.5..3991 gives -0.05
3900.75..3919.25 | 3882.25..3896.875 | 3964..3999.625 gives -0.05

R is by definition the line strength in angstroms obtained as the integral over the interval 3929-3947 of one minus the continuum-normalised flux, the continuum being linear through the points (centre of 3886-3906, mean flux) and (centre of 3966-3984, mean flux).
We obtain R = 6.8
